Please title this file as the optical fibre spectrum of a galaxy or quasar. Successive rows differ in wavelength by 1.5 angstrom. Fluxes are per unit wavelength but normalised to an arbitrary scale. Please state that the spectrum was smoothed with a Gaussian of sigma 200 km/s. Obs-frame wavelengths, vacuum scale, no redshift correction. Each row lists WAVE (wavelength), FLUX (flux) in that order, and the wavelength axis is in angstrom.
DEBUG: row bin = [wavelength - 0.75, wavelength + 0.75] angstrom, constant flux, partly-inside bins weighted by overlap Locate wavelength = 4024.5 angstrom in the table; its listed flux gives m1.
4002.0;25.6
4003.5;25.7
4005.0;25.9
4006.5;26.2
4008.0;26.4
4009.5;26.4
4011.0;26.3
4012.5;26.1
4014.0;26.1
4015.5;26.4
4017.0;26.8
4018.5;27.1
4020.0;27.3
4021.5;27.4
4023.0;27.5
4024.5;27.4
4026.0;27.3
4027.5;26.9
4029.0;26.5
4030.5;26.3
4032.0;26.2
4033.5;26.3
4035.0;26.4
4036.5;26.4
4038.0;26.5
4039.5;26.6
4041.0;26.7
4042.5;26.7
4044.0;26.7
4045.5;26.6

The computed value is 27.4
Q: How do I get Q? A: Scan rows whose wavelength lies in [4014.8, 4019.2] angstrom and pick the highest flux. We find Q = 27.1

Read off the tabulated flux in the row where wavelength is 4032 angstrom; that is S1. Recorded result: 26.2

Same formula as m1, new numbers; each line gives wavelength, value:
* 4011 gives 26.3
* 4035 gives 26.4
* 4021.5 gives 27.4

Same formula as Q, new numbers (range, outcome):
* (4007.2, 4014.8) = 26.4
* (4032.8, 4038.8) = 26.5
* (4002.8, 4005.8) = 25.9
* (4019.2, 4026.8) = 27.5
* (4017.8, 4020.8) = 27.3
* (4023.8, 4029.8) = 27.4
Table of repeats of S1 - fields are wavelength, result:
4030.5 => 26.3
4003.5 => 25.7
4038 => 26.5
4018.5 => 27.1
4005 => 25.9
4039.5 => 26.6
